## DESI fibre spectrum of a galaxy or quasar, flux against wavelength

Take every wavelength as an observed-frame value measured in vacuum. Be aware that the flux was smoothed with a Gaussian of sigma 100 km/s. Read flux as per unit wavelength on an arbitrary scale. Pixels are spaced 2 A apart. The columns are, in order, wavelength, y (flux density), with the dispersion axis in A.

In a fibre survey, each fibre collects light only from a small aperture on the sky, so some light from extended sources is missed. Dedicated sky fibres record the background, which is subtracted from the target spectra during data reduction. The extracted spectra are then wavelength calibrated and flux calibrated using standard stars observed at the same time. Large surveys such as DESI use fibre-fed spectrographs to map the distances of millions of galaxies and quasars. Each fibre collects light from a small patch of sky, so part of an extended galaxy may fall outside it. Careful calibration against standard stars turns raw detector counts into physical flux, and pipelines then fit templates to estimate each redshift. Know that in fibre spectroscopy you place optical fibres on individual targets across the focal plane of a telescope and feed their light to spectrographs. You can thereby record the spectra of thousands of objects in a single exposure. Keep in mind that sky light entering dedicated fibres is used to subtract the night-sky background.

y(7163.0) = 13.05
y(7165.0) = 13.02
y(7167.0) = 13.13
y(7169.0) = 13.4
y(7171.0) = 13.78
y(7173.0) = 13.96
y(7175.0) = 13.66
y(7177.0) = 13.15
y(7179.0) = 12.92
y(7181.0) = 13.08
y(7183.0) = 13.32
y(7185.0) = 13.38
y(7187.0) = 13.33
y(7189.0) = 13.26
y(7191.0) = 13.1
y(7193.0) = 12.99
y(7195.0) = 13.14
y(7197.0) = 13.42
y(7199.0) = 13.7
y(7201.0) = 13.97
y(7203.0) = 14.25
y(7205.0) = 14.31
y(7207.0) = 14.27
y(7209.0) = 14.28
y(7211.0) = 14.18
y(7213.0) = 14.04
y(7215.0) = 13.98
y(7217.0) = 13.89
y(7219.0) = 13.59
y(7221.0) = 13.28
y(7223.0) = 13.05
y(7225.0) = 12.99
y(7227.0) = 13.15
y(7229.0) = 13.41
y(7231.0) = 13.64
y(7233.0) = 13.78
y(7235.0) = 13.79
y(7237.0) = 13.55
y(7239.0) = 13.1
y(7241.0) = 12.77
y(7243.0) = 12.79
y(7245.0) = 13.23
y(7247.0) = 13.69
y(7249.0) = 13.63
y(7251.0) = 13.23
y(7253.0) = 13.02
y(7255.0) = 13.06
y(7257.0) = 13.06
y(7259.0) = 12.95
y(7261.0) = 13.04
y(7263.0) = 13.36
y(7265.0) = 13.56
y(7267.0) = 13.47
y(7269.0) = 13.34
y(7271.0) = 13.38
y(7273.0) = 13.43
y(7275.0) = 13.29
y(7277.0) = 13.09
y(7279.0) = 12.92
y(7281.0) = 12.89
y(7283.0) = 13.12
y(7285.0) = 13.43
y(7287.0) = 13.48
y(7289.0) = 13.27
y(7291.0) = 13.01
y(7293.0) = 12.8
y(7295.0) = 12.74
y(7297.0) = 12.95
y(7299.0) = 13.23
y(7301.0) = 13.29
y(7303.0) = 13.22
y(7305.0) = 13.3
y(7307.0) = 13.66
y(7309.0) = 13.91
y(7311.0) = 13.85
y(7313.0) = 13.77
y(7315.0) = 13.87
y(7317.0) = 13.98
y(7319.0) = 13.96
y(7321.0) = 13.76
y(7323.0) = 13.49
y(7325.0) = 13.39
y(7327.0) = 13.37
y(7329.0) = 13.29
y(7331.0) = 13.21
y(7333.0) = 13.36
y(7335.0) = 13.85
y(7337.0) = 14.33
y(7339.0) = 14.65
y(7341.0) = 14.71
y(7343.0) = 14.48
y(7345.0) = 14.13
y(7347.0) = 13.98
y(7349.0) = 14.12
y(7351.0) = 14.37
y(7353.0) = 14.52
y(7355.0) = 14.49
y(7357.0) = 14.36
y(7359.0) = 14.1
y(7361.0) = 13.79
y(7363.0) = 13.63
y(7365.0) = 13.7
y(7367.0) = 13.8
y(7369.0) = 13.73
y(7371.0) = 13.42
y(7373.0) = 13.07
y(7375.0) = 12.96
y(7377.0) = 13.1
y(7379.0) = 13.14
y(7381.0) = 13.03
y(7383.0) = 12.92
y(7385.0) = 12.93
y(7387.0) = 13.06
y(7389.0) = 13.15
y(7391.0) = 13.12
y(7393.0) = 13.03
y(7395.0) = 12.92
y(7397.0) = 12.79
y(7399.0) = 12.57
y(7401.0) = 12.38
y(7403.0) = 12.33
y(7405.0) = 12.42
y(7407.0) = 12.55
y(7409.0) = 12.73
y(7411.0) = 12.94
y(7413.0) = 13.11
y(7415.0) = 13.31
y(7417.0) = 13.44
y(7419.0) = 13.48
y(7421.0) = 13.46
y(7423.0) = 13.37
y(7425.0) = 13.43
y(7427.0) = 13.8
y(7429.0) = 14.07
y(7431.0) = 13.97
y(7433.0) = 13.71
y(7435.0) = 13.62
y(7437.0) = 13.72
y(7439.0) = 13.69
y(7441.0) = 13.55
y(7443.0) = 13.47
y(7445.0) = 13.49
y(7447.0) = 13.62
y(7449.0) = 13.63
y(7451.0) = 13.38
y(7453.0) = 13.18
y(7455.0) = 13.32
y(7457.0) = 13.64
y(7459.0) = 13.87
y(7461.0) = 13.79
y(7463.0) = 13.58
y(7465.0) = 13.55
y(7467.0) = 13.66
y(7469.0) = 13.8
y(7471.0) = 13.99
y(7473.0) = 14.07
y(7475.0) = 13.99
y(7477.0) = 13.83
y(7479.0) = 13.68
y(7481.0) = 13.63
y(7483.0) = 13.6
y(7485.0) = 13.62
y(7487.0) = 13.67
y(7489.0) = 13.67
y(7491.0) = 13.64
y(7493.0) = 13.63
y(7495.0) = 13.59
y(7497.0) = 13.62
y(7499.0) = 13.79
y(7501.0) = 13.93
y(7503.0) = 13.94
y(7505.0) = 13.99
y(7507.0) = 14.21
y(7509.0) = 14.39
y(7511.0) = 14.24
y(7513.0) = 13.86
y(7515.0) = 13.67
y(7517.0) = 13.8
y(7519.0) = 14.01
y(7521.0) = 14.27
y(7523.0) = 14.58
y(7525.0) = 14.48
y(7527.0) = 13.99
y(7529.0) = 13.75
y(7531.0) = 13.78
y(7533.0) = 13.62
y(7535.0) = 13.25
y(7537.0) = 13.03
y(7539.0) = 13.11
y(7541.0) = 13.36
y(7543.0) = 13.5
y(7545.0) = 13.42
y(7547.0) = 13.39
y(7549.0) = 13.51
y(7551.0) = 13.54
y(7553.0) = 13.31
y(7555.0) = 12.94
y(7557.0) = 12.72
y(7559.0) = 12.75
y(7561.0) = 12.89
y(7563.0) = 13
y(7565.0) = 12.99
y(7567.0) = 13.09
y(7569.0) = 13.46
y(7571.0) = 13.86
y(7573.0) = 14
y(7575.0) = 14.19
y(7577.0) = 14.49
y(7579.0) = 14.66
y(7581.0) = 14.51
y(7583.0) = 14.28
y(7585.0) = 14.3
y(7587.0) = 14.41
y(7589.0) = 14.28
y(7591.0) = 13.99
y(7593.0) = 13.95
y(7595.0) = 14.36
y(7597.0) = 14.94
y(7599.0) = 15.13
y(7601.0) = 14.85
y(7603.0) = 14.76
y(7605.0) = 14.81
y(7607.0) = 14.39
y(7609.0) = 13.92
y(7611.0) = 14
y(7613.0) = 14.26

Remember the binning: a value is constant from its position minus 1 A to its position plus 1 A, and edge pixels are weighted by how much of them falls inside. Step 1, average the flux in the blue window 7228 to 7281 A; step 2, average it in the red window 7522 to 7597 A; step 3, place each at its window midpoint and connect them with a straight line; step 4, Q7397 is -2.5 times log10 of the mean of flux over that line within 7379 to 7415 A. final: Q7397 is 0.05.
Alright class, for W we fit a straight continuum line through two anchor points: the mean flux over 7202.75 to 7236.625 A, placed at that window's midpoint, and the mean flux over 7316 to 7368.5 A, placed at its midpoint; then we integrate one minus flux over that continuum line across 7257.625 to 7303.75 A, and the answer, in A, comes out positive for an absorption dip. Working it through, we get 2.2 A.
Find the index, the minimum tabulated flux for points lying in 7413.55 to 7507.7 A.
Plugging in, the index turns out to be 13.18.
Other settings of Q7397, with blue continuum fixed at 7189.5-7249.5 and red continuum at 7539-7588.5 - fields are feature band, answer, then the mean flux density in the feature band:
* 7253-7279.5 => 0.028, 13.2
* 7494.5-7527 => -0.034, 14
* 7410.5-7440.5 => 0.003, 13.6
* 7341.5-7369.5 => -0.041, 14.1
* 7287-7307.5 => 0.034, 13.2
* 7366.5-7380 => 0.023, 13.3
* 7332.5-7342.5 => -0.051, 14.2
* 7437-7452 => 0.002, 13.6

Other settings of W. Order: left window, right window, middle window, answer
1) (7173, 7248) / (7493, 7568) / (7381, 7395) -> 0.6 A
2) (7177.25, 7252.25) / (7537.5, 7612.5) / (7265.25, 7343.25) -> 0.5 A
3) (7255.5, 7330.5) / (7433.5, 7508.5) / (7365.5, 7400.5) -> 1.1 A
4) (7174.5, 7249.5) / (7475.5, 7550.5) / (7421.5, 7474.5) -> 0.2 A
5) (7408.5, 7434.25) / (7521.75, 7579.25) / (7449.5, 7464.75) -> -0.1 A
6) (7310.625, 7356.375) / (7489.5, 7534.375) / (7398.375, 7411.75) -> 1.3 A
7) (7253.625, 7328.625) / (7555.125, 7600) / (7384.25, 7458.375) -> 1.8 A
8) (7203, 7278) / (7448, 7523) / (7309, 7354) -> -1.1 A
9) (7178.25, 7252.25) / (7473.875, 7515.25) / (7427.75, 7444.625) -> 0.0 A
